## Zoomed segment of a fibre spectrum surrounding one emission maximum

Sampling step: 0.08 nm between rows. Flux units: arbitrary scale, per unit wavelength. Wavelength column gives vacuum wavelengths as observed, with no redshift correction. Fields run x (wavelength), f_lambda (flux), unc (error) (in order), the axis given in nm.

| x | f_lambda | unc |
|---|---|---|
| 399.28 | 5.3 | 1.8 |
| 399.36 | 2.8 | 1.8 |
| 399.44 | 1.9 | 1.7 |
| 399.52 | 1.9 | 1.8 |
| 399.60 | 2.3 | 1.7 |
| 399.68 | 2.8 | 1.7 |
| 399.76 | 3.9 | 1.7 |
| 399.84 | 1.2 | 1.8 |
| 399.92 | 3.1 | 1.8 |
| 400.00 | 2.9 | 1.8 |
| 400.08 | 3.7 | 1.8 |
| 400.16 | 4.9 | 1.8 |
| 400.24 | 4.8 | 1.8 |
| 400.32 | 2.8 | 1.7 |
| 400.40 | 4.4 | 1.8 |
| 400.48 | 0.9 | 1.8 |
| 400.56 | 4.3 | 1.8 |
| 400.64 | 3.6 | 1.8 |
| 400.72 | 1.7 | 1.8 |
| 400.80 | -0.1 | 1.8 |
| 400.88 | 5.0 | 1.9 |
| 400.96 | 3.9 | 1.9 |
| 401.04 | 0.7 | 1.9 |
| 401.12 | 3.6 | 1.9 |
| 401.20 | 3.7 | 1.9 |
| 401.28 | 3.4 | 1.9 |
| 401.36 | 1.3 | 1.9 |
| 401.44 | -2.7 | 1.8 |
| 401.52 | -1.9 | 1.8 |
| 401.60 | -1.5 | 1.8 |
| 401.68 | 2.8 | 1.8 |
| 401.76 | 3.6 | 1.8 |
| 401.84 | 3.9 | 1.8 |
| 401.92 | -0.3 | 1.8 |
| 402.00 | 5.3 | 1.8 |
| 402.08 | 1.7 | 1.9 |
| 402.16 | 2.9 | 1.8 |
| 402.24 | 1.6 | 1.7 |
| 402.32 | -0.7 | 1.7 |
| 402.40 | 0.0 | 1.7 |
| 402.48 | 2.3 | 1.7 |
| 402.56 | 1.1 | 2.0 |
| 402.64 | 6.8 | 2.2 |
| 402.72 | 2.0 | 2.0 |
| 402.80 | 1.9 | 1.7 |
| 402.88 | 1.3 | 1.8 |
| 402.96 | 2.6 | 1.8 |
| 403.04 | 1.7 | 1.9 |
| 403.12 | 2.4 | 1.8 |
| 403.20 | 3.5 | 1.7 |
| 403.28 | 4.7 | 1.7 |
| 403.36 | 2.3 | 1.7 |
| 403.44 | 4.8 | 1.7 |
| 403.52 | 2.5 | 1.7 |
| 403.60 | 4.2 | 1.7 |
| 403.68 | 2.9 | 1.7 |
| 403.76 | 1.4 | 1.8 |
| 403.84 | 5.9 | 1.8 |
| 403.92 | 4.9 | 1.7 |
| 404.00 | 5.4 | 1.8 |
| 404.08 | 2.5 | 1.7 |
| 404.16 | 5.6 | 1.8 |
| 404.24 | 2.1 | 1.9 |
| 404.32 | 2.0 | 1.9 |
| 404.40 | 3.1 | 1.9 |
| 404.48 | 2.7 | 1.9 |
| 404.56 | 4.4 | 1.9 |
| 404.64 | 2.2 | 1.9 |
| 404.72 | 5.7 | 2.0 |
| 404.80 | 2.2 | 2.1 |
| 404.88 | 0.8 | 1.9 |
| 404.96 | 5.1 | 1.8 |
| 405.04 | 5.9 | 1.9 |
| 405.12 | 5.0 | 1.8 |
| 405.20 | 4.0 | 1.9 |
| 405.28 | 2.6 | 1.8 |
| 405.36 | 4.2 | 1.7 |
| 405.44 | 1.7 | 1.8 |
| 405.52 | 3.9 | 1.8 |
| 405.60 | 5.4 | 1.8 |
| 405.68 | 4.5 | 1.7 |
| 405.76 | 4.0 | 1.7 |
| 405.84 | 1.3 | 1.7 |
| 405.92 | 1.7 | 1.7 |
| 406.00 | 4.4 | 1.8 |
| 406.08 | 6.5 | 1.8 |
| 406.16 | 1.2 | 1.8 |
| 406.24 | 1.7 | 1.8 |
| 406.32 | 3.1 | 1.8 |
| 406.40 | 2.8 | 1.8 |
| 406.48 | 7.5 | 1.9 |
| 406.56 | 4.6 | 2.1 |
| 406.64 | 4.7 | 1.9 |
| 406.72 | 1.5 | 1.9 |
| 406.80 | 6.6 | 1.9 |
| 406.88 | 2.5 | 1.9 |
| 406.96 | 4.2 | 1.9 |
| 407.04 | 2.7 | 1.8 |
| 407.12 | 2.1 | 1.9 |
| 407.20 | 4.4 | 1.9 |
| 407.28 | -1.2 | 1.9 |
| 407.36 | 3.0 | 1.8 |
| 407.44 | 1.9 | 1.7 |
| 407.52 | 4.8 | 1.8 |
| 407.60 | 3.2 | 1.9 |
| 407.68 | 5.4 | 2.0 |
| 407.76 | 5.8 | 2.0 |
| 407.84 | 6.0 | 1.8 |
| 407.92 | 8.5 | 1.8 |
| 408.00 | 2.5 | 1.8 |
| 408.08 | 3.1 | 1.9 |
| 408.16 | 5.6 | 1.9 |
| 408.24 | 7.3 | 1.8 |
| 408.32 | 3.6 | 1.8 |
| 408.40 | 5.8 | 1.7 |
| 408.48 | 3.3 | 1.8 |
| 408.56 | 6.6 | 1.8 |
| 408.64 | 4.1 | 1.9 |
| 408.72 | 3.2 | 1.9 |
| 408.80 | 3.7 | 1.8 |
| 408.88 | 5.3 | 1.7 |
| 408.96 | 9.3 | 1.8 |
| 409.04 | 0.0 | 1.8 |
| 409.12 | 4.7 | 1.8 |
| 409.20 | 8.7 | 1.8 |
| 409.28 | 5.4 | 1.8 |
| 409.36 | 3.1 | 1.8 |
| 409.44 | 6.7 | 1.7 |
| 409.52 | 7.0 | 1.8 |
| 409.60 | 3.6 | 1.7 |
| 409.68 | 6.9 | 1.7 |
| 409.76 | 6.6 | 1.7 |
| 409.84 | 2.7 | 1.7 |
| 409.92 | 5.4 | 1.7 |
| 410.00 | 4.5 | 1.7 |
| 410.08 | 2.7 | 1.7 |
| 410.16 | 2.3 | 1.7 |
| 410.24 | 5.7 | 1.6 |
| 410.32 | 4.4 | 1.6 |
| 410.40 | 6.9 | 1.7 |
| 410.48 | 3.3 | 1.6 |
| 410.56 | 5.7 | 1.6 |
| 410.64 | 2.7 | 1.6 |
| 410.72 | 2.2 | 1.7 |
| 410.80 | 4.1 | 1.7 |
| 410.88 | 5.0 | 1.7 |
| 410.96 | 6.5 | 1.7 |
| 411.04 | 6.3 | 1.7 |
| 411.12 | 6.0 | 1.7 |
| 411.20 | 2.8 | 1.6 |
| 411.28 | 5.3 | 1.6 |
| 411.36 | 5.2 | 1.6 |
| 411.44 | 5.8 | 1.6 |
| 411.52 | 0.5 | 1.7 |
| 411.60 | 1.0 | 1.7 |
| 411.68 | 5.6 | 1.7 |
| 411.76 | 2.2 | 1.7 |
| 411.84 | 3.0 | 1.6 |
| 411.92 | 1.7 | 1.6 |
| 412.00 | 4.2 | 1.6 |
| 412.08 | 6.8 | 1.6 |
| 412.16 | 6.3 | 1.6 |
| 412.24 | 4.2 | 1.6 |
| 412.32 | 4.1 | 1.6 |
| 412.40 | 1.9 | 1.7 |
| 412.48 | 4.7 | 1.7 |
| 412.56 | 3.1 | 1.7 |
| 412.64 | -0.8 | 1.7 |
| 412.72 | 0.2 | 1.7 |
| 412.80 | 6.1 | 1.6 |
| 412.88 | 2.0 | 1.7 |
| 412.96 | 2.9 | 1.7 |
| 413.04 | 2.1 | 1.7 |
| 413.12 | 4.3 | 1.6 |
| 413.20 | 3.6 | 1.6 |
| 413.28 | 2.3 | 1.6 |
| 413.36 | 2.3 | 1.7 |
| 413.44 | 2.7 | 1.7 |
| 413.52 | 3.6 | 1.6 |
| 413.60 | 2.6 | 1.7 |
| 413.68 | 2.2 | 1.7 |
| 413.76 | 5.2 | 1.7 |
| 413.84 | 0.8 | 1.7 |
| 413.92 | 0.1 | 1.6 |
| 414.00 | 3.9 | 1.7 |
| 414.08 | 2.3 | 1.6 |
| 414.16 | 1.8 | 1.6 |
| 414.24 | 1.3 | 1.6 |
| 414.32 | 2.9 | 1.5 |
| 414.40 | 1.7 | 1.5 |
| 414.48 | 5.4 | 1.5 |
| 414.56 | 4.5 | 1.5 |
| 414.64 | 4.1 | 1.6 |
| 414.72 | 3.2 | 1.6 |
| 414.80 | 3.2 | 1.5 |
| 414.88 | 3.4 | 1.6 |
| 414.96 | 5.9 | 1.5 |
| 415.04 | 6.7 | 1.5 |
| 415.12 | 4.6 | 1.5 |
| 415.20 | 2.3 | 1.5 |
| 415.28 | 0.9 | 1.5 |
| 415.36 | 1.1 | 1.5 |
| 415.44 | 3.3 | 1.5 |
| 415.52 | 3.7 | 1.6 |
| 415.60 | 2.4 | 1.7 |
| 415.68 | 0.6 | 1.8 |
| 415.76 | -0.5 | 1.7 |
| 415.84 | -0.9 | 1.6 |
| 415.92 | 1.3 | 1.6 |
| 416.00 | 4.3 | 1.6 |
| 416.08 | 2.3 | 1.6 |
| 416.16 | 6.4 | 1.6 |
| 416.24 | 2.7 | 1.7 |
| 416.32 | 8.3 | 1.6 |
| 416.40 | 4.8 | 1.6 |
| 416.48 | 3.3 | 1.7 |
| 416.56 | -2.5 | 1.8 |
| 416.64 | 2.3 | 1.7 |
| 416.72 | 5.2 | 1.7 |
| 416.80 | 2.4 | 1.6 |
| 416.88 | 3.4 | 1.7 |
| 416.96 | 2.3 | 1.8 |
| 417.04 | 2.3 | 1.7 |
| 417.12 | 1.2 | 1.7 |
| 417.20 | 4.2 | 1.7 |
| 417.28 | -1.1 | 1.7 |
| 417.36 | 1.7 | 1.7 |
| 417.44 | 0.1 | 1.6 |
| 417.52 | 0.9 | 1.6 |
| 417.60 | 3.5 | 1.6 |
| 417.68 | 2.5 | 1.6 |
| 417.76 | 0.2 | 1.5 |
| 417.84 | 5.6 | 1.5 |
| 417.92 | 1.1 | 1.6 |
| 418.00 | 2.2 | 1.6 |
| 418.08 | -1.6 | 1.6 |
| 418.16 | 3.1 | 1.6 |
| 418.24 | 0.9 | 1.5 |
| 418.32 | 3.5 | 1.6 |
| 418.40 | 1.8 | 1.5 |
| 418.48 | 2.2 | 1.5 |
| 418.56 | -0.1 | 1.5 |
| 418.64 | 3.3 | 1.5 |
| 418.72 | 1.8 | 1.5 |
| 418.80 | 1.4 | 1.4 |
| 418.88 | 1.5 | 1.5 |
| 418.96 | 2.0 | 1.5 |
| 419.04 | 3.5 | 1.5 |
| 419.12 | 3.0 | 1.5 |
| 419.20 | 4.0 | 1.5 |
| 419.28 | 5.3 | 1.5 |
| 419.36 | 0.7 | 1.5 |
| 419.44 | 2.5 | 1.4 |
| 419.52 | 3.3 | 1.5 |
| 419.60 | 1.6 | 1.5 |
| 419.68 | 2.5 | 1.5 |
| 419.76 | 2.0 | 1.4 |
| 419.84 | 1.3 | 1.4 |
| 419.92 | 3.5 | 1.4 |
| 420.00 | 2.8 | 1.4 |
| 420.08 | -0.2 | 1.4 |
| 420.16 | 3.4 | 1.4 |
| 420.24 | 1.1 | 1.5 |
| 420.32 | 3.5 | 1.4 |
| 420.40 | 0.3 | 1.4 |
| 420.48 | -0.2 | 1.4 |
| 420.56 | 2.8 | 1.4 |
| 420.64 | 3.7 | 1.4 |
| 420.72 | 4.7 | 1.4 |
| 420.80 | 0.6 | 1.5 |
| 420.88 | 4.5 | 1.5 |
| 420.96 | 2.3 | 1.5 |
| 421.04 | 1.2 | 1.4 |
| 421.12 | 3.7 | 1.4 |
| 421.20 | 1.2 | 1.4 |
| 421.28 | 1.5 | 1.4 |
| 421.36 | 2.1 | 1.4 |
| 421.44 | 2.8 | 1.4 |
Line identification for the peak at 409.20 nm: C IV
